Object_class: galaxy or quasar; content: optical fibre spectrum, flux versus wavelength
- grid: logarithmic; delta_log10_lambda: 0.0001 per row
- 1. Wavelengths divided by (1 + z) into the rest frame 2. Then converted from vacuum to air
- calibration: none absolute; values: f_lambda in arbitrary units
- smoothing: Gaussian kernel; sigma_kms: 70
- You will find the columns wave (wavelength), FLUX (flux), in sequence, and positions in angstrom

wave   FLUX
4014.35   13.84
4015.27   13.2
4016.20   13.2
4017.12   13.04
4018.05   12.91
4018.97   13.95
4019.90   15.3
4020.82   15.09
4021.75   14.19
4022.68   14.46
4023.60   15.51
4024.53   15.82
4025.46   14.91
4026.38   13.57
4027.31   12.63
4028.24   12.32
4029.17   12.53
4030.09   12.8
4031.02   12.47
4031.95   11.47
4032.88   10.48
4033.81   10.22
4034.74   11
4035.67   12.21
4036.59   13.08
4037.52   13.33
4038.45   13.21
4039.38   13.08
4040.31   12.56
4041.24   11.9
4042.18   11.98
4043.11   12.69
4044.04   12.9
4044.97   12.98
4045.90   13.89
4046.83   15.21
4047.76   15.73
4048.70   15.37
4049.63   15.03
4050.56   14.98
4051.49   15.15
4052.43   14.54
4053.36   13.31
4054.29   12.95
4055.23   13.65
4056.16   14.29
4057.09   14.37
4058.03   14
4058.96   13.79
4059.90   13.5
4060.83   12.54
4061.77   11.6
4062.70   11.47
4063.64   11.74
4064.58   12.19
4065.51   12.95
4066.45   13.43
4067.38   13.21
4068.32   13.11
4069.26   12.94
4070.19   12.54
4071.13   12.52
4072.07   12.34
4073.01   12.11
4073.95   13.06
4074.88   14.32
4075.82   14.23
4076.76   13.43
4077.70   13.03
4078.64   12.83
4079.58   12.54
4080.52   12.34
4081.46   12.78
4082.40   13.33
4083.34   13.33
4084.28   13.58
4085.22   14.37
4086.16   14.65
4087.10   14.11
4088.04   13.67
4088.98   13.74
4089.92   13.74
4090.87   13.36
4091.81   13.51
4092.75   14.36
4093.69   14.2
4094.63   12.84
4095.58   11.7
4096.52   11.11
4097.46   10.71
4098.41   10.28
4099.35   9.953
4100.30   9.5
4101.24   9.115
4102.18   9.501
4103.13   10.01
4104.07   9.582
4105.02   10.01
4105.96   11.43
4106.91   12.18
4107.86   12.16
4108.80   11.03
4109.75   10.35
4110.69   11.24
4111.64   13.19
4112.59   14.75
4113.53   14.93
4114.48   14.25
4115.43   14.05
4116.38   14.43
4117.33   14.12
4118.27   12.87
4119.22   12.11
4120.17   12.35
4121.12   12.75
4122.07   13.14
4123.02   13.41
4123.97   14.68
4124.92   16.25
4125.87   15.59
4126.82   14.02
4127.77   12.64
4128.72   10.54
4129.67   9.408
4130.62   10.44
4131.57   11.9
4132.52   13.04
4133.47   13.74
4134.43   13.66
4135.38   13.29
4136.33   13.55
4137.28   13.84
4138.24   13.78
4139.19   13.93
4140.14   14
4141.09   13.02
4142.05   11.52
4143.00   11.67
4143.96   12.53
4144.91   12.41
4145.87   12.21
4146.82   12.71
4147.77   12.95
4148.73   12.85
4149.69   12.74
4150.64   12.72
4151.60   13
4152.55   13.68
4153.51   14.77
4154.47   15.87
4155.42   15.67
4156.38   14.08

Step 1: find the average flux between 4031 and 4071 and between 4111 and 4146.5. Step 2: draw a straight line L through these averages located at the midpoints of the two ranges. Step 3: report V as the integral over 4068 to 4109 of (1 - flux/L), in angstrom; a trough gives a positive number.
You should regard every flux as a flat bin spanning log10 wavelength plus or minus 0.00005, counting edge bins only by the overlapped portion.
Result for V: 2.3 angstrom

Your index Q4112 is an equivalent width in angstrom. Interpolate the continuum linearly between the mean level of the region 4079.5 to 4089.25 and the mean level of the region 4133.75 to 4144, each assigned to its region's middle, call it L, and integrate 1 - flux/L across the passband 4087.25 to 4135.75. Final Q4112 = 3.3 angstrom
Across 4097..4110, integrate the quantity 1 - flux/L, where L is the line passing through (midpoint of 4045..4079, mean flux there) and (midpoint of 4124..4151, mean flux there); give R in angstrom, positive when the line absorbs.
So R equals 2.7 angstrom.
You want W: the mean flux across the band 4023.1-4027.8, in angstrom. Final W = 14.5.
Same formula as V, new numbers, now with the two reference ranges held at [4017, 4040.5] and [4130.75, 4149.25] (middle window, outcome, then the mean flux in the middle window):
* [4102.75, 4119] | 0.7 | 12.4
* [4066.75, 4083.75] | 0.1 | 13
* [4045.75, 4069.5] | -1.0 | 13.7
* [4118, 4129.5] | -0.3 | 13.3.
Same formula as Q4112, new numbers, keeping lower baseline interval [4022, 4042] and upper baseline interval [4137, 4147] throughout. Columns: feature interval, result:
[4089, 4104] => 1.45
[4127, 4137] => 0.43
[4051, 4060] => -0.80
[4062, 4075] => 0.20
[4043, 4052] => -1.14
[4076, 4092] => -0.75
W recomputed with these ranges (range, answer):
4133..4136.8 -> 13.5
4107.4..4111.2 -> 11.2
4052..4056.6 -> 13.8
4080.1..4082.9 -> 12.8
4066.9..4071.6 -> 12.9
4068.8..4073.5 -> 12.5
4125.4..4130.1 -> 12.5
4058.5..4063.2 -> 12.6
